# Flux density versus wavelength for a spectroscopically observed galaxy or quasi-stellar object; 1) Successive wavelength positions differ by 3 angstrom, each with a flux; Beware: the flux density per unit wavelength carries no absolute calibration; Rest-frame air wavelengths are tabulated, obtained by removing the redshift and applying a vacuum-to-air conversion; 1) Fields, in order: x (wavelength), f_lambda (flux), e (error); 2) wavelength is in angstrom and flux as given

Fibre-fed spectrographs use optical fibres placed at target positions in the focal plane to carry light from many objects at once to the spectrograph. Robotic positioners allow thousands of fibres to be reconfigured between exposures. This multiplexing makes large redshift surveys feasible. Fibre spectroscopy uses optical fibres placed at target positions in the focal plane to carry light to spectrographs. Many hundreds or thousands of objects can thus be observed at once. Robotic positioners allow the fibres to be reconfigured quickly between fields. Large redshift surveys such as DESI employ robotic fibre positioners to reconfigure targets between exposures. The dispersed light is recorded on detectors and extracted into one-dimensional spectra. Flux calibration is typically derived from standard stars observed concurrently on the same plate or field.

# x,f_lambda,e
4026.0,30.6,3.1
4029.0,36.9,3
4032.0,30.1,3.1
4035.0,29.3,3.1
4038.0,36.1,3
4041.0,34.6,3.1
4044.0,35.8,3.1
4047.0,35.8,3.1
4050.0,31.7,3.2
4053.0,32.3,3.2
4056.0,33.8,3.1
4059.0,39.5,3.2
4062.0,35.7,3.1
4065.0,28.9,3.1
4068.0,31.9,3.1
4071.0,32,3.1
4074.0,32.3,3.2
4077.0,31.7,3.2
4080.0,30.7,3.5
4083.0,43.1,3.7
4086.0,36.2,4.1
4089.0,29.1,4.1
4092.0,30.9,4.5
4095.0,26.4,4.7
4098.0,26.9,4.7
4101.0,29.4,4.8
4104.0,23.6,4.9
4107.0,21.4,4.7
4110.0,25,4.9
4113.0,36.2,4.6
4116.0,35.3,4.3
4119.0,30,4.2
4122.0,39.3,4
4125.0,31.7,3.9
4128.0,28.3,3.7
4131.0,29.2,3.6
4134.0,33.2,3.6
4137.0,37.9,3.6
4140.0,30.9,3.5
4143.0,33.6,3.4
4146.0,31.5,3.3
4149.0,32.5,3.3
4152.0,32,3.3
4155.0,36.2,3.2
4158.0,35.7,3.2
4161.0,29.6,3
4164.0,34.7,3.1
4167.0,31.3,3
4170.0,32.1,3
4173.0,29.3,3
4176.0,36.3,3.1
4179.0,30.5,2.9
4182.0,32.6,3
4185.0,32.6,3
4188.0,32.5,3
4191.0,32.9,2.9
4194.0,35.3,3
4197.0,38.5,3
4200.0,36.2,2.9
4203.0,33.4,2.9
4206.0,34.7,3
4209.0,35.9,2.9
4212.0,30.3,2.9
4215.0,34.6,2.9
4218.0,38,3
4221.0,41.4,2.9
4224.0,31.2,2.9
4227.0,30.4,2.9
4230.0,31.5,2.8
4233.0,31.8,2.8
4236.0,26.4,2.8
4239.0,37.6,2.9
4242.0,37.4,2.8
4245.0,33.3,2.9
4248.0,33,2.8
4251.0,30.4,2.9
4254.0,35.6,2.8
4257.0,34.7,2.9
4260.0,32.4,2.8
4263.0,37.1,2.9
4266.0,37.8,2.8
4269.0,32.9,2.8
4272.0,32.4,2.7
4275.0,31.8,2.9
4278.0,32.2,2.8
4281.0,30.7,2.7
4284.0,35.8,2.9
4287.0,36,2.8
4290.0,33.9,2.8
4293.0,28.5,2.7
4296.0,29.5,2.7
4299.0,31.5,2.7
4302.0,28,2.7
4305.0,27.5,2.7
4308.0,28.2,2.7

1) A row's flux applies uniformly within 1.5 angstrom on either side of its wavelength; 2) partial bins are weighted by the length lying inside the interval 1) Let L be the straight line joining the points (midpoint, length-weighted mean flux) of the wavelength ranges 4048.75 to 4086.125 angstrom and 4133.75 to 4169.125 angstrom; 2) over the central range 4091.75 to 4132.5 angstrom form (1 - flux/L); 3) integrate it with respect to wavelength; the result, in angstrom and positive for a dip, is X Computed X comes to 4.8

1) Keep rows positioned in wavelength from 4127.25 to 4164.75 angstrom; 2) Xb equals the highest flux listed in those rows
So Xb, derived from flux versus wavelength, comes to 37.9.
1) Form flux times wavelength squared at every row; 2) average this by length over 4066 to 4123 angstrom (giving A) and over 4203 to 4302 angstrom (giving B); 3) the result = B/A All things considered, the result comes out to 1.2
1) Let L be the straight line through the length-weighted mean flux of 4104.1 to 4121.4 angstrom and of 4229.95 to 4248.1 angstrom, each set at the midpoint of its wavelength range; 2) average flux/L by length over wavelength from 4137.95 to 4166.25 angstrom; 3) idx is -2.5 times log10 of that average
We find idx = -0.079 mag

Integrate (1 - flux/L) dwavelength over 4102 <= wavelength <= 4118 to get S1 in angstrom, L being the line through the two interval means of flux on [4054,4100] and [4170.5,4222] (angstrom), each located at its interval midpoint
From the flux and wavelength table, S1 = 2.26 angstrom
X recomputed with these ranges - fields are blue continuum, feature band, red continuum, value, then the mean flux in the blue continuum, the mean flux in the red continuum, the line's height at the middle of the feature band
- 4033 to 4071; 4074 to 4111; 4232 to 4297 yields 4.3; 33.7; 33.3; 33.6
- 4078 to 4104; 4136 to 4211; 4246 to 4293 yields -2.8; 31.1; 33.6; 32.3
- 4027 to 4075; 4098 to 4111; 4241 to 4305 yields 3.2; 33.5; 32.9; 33.4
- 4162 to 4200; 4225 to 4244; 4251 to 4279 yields 0.7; 33.3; 33.9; 33.7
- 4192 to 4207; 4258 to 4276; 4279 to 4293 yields -0.1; 35.6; 33.4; 33.9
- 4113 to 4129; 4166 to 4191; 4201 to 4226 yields 1.5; 33.4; 34.9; 34.3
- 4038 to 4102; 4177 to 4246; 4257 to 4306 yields -2.7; 32.9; 32.5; 32.6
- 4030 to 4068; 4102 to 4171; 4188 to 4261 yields 4.2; 33.6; 34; 33.8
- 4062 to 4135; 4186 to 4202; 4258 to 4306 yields -1.6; 31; 32.5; 31.8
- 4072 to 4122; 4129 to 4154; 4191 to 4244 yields -0.4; 30.8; 34.3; 32.1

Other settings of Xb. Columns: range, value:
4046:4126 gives 43.1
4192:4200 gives 38.5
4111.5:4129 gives 39.3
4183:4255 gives 41.4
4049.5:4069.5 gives 39.5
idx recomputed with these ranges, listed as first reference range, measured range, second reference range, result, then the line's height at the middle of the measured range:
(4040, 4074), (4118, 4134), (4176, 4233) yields 0.07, 33.9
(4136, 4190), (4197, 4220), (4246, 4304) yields -0.07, 32.8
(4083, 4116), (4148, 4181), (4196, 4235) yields -0.02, 32.2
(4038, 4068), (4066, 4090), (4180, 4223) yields 0.03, 34.3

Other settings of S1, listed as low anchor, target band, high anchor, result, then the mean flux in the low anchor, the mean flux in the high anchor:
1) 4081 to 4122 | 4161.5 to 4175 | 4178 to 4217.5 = 0.5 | 30.6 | 34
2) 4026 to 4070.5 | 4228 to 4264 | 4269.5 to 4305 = -1.5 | 33.6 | 31.7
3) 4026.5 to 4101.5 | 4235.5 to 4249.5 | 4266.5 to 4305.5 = -0.9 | 32.9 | 31.9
